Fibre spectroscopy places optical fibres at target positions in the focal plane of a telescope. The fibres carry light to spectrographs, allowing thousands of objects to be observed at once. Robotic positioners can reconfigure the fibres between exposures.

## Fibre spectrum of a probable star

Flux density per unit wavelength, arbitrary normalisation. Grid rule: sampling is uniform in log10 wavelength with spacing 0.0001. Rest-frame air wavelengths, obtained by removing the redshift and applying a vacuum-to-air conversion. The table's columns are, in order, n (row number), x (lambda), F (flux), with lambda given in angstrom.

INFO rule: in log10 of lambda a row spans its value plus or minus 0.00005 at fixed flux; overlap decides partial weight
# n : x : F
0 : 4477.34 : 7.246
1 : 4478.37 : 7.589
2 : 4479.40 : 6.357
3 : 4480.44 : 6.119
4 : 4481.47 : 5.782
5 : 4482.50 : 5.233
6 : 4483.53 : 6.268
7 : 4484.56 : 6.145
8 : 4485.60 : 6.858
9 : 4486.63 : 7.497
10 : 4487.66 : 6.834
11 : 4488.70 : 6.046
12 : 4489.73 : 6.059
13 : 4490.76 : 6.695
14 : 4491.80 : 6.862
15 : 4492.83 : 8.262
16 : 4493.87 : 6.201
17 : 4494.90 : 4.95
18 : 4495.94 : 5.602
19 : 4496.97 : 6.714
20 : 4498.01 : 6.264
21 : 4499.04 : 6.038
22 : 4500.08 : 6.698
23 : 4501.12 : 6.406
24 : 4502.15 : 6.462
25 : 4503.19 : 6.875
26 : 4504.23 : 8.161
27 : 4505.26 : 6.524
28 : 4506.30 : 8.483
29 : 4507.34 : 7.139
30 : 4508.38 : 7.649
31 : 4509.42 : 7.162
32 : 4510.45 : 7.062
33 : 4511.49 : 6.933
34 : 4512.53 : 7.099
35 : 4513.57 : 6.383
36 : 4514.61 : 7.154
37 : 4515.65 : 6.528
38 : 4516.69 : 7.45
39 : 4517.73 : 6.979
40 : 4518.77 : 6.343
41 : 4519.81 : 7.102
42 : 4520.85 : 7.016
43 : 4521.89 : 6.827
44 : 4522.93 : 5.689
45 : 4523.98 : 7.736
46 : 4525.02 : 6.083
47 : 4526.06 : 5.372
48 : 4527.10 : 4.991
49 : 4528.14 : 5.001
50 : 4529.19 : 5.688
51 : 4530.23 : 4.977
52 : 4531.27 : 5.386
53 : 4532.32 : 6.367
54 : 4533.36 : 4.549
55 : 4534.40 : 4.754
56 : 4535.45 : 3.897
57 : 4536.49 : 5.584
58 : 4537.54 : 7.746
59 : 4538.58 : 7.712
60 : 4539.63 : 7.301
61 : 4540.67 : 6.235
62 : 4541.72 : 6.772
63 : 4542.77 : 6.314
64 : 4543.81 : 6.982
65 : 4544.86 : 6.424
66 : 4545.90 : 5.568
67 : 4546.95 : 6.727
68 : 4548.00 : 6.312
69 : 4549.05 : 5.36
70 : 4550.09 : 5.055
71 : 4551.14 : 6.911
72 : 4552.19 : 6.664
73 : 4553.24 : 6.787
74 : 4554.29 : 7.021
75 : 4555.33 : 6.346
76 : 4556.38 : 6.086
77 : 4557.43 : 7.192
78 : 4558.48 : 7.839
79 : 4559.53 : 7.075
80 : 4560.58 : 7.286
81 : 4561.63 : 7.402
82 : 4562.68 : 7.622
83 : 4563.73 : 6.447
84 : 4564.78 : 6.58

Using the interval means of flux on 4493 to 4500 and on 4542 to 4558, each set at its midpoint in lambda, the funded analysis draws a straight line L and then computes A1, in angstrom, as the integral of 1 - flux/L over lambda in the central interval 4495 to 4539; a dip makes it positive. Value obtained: -1.4 angstrom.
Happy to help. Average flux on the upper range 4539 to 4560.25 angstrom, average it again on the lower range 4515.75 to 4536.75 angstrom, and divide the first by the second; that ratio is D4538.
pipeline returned 1.11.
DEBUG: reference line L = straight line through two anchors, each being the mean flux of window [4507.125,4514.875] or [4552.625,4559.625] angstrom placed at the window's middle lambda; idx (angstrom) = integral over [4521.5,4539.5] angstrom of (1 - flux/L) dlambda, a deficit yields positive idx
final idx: 3.0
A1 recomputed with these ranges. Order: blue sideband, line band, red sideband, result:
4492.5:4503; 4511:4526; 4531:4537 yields -3.1 angstrom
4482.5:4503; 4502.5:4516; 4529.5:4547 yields -1.8 angstrom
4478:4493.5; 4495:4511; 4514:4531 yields -1.0 angstrom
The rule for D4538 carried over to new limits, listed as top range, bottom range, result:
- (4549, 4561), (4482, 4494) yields 1.01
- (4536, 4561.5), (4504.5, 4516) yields 0.93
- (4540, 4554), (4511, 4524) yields 0.93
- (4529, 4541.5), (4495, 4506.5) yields 0.89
